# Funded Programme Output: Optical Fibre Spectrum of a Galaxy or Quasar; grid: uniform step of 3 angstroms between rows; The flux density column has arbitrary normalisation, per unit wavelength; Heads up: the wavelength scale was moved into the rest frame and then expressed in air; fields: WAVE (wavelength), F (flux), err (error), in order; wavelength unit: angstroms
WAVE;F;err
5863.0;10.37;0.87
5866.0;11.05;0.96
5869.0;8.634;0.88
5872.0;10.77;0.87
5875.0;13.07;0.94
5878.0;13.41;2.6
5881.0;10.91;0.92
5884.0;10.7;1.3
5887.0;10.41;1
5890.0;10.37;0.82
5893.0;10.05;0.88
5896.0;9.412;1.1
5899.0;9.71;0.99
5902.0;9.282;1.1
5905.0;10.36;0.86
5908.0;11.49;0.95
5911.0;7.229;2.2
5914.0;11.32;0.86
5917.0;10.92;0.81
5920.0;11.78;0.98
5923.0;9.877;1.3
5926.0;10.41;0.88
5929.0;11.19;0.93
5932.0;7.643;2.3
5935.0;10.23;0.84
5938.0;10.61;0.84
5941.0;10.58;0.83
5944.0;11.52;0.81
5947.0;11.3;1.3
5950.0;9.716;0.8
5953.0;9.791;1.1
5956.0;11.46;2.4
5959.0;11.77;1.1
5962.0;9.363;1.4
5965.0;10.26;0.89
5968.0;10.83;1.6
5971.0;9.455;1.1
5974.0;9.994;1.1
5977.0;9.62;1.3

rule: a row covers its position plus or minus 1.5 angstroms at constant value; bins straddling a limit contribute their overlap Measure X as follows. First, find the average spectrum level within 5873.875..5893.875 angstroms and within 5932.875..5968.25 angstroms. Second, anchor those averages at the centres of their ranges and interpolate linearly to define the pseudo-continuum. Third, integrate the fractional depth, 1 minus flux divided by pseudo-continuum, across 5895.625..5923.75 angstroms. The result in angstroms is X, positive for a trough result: 2.10 angstroms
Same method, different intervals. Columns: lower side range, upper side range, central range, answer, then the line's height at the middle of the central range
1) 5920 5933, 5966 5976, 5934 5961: -1.80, 10.1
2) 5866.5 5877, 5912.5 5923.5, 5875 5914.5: 2.09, 11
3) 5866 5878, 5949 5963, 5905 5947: 1.28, 10.7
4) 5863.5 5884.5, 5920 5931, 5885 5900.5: 1.34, 11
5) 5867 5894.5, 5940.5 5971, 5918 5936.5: 0.90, 10.7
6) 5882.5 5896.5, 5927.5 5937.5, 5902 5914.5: 0.17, 10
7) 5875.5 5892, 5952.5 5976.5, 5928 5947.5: 0.50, 10.7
